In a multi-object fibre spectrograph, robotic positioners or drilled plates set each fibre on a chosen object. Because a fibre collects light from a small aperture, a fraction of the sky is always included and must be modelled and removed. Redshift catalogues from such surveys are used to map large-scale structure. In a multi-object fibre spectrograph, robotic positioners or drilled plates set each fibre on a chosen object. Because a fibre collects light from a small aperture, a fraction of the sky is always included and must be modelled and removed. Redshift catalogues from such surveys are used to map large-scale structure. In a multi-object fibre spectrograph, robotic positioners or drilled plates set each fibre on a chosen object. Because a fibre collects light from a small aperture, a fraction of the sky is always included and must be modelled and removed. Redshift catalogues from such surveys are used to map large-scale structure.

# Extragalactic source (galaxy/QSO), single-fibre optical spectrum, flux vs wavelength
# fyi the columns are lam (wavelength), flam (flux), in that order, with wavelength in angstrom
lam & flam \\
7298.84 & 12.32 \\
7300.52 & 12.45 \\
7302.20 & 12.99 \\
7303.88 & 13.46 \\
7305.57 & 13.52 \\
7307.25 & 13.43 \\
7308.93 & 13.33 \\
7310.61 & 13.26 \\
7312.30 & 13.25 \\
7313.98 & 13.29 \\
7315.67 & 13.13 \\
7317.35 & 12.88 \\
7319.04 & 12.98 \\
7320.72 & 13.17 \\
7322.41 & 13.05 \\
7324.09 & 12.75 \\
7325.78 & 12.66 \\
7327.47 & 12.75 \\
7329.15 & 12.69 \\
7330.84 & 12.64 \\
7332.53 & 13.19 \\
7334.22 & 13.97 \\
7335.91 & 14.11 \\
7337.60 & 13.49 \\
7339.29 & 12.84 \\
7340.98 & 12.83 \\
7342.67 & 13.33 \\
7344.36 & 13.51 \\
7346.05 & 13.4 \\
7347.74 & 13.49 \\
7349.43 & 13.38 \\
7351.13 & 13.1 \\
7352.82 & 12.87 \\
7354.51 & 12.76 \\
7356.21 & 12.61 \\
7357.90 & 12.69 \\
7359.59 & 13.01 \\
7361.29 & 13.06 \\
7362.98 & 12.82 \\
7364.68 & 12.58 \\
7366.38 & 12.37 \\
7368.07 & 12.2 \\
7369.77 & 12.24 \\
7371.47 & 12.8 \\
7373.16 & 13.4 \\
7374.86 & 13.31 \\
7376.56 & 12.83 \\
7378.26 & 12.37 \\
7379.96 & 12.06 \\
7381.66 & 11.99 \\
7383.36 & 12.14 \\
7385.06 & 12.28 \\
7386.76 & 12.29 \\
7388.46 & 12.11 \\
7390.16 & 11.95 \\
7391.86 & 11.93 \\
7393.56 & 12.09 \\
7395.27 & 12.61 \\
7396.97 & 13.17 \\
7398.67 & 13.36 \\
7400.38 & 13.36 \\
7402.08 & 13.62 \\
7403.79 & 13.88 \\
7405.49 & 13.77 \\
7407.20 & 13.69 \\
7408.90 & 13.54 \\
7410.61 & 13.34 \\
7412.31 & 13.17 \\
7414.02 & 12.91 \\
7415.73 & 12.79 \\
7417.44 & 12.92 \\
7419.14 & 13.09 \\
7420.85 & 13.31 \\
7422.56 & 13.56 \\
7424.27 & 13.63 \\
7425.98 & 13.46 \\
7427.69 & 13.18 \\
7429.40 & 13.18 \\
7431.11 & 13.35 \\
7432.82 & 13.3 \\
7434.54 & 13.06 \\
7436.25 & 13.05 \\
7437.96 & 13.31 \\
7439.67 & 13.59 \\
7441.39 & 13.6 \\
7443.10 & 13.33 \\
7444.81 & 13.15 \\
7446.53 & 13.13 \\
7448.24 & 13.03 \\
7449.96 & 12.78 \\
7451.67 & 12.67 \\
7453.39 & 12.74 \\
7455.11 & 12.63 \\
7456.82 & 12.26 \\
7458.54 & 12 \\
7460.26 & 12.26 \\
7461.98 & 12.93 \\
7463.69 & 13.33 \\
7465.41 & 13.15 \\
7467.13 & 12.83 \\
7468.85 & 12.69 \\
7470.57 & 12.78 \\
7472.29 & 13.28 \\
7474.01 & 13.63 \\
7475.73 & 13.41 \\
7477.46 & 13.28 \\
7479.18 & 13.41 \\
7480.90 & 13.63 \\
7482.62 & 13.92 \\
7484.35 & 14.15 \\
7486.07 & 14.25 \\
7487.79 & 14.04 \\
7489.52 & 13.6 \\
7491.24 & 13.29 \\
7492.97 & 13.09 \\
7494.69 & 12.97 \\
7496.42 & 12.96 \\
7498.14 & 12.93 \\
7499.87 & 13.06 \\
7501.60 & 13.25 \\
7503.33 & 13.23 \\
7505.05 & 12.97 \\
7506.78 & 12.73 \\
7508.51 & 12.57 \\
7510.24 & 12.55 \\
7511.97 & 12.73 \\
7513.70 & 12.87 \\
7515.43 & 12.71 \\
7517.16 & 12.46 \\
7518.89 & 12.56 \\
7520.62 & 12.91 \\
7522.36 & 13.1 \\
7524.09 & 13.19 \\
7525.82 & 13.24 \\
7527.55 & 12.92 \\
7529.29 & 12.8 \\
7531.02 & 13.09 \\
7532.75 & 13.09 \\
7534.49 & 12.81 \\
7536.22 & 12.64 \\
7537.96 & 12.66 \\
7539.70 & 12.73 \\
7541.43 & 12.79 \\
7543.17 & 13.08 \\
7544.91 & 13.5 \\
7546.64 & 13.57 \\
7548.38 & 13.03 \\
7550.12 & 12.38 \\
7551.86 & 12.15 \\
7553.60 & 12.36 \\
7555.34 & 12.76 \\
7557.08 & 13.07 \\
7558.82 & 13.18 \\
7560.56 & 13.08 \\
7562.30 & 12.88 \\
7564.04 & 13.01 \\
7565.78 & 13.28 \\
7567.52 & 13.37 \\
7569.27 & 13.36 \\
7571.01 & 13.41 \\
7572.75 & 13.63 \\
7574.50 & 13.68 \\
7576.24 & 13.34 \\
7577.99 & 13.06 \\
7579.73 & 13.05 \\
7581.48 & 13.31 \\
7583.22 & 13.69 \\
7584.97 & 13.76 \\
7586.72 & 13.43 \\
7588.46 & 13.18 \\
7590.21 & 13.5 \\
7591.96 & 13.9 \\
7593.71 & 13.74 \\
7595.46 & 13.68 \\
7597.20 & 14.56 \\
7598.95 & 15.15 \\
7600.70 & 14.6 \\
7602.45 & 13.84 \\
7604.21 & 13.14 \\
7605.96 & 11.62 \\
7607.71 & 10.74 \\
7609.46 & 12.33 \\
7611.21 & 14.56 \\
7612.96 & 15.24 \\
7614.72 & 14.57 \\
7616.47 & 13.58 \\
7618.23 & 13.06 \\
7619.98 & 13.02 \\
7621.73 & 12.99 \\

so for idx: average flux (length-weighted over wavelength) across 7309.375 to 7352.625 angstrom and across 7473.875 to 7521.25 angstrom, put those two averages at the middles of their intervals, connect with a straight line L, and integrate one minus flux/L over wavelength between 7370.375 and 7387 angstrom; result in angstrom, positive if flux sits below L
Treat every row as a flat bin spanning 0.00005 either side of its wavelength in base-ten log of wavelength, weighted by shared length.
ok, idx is 0.8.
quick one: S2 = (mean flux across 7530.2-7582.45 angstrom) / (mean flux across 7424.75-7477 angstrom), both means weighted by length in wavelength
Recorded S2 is 1.0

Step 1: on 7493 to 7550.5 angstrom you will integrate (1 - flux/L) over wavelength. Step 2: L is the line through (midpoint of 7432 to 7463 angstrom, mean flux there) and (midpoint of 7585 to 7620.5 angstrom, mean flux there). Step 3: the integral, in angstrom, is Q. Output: 1.4 angstrom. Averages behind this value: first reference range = 12.9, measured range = 12.9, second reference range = 13.6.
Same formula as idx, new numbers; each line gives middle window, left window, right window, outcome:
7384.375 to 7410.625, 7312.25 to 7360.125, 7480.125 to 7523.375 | 0.37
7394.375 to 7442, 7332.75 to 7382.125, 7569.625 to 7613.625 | -0.77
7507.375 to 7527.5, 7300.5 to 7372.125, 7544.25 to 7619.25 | 0.70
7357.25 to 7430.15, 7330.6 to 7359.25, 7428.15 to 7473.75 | 1.19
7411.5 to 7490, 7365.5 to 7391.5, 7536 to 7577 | -3.21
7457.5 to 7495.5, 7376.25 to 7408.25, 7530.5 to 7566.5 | -1.32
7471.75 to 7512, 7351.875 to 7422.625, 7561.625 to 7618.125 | -0.39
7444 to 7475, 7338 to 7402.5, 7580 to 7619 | 0.55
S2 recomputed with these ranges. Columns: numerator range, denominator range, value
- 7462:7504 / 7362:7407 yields 1.05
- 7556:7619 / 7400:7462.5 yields 1.02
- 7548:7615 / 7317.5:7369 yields 1.03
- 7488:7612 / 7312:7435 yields 1.01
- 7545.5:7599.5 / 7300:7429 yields 1.03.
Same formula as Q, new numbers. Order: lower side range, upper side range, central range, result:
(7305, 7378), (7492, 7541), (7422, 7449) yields -0.7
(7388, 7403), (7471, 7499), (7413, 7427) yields -0.3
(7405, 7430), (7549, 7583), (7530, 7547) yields 0.2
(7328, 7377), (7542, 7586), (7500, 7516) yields 0.3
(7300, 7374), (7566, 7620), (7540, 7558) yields 0.8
